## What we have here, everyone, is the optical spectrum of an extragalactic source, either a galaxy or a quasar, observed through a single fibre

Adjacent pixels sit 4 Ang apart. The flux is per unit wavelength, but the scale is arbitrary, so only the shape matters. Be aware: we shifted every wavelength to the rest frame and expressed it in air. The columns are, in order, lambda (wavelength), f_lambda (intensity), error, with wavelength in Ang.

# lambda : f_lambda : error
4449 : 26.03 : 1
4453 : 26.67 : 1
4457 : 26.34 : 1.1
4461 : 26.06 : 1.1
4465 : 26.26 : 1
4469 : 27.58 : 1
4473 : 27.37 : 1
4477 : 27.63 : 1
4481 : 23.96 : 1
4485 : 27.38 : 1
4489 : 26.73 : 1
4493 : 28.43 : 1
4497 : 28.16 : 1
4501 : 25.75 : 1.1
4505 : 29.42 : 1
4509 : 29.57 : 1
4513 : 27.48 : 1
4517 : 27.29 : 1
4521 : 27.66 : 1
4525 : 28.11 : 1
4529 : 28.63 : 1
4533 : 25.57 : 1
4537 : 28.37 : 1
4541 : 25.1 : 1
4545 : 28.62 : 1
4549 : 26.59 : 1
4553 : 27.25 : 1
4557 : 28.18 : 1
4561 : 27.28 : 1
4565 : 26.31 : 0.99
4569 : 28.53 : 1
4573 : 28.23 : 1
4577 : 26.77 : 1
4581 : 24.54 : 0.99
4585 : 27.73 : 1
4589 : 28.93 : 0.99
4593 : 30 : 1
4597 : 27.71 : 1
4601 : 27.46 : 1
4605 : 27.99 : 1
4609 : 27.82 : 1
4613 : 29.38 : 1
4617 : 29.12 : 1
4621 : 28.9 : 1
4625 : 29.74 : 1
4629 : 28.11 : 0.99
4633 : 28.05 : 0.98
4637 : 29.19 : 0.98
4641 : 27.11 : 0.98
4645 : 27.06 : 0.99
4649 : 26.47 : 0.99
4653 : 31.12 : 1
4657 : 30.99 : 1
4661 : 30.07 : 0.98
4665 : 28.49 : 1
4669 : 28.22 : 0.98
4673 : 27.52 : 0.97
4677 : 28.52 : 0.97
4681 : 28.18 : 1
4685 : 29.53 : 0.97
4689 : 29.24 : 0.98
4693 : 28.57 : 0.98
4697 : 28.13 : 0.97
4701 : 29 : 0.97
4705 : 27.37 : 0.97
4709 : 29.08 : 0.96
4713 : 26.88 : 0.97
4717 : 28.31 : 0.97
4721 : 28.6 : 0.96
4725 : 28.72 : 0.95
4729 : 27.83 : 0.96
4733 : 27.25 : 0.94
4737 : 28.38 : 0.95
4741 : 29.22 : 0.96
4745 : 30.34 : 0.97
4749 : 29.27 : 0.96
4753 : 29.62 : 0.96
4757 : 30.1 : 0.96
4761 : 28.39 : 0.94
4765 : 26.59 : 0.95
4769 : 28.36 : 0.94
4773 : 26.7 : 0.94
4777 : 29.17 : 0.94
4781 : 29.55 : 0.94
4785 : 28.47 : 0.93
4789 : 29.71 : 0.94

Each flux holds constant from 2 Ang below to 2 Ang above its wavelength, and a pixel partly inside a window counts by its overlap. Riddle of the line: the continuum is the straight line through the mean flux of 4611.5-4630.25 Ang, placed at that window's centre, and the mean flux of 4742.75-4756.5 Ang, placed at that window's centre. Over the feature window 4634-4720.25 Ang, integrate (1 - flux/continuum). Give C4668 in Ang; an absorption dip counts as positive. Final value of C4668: 2.52 Ang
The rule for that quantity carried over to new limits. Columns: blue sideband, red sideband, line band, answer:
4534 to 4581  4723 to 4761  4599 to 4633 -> -0.9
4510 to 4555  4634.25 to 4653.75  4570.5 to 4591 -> 0.3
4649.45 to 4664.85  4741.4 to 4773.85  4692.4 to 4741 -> 1.8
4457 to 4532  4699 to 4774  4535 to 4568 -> 0.4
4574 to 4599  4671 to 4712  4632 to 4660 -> -0.5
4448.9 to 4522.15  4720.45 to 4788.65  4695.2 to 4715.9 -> 0.2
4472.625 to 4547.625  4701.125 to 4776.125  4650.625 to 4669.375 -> -1.2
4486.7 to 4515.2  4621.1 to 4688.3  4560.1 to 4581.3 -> 0.9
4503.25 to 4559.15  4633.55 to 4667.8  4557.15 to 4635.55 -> 0.7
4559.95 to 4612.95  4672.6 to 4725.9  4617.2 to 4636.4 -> -0.6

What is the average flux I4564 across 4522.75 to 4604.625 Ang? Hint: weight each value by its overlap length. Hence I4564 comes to 27.5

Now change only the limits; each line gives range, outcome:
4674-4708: 28.6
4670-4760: 28.6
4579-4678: 28.4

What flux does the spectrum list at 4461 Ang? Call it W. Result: 26.06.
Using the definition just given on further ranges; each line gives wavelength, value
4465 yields 26.26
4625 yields 29.74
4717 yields 28.31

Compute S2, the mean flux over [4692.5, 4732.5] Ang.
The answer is 28.2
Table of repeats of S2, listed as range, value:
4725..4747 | 28.6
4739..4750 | 29.6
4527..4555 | 27.2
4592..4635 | 28.5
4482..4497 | 27.4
